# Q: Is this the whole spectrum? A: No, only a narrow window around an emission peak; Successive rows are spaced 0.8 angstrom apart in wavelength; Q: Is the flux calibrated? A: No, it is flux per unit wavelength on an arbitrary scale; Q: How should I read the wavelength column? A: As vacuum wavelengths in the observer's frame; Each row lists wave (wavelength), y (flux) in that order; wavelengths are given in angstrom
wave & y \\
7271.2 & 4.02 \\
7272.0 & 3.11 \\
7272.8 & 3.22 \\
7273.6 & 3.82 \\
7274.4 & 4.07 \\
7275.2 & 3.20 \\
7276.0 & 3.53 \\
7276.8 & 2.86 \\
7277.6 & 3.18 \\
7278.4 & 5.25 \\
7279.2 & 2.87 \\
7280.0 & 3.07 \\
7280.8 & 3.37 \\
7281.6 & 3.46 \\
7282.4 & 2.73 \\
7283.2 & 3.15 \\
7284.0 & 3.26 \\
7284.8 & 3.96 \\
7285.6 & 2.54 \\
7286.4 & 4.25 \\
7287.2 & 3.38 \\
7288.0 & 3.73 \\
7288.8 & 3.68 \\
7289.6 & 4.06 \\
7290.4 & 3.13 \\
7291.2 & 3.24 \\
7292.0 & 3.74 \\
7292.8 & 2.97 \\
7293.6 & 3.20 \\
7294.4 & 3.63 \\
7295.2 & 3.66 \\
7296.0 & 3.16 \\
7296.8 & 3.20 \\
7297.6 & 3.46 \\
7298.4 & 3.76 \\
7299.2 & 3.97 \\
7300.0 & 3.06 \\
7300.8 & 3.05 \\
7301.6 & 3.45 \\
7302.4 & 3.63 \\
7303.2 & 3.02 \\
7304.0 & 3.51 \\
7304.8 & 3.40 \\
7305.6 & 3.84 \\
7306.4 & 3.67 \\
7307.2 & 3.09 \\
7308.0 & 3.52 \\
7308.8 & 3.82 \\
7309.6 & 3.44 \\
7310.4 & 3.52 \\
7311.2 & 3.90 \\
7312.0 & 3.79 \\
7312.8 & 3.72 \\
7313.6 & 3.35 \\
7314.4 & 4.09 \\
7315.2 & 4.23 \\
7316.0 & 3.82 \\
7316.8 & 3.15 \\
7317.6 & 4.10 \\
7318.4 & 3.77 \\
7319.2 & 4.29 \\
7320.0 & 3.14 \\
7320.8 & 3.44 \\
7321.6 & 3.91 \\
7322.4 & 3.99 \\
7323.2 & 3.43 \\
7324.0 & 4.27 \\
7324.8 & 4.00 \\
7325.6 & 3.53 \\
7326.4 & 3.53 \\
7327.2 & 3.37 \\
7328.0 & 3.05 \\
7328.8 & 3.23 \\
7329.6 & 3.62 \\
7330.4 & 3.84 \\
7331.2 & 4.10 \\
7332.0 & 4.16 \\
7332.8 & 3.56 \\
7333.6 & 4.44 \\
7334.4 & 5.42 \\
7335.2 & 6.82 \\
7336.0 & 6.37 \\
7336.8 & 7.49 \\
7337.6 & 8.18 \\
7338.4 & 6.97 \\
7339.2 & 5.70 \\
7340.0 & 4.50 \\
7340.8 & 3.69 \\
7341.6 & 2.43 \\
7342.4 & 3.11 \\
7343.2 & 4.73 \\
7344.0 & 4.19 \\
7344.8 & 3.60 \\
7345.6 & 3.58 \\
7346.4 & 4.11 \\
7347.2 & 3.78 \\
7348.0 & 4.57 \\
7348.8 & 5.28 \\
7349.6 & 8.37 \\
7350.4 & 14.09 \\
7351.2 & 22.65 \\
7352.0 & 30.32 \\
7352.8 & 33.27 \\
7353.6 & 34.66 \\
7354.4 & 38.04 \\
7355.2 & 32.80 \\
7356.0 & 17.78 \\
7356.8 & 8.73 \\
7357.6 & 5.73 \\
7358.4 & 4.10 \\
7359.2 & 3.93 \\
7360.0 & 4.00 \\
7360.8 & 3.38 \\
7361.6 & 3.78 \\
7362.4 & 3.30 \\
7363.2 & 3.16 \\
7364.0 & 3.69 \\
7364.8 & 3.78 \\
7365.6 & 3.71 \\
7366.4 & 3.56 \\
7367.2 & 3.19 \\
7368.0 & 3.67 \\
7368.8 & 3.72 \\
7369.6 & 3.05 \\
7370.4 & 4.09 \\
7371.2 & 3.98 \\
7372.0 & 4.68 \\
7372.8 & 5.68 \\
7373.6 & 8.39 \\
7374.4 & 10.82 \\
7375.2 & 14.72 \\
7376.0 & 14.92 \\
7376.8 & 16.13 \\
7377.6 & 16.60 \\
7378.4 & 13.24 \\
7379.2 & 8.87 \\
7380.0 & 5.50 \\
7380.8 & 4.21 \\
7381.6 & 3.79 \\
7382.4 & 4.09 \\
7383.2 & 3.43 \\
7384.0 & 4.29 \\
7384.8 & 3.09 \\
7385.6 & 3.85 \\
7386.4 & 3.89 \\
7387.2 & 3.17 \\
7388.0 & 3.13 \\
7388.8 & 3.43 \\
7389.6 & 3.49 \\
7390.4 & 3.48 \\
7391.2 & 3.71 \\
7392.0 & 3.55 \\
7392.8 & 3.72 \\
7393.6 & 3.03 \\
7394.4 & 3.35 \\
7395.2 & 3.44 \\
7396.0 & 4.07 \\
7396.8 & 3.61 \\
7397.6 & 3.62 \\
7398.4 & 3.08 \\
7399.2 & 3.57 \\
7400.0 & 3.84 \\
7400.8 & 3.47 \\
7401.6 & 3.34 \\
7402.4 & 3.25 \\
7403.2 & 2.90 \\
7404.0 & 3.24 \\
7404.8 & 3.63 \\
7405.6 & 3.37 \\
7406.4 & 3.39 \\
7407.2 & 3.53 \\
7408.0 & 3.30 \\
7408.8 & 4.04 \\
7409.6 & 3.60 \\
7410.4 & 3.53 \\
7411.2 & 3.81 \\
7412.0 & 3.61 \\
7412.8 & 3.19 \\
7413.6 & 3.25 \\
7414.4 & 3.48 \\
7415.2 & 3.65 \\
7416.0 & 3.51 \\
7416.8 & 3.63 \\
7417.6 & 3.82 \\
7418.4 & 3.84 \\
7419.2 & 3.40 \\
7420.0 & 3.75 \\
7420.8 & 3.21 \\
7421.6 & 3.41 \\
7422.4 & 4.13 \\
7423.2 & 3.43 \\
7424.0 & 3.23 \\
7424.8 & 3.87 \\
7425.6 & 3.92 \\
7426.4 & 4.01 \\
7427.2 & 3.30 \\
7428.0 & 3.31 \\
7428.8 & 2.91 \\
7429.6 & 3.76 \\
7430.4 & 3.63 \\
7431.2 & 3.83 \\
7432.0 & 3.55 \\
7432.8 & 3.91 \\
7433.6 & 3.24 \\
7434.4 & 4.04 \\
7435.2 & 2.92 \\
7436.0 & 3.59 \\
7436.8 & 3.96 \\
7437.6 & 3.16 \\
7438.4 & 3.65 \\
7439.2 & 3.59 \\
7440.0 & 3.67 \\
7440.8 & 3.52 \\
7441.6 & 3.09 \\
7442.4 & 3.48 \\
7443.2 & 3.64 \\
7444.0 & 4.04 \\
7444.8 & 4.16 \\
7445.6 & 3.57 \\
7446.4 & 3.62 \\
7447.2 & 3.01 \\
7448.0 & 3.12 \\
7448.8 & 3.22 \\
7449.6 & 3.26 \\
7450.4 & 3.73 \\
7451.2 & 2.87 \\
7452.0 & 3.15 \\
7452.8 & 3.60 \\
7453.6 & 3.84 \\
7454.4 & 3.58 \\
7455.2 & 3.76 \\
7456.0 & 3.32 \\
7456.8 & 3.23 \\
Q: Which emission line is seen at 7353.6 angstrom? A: Halpha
